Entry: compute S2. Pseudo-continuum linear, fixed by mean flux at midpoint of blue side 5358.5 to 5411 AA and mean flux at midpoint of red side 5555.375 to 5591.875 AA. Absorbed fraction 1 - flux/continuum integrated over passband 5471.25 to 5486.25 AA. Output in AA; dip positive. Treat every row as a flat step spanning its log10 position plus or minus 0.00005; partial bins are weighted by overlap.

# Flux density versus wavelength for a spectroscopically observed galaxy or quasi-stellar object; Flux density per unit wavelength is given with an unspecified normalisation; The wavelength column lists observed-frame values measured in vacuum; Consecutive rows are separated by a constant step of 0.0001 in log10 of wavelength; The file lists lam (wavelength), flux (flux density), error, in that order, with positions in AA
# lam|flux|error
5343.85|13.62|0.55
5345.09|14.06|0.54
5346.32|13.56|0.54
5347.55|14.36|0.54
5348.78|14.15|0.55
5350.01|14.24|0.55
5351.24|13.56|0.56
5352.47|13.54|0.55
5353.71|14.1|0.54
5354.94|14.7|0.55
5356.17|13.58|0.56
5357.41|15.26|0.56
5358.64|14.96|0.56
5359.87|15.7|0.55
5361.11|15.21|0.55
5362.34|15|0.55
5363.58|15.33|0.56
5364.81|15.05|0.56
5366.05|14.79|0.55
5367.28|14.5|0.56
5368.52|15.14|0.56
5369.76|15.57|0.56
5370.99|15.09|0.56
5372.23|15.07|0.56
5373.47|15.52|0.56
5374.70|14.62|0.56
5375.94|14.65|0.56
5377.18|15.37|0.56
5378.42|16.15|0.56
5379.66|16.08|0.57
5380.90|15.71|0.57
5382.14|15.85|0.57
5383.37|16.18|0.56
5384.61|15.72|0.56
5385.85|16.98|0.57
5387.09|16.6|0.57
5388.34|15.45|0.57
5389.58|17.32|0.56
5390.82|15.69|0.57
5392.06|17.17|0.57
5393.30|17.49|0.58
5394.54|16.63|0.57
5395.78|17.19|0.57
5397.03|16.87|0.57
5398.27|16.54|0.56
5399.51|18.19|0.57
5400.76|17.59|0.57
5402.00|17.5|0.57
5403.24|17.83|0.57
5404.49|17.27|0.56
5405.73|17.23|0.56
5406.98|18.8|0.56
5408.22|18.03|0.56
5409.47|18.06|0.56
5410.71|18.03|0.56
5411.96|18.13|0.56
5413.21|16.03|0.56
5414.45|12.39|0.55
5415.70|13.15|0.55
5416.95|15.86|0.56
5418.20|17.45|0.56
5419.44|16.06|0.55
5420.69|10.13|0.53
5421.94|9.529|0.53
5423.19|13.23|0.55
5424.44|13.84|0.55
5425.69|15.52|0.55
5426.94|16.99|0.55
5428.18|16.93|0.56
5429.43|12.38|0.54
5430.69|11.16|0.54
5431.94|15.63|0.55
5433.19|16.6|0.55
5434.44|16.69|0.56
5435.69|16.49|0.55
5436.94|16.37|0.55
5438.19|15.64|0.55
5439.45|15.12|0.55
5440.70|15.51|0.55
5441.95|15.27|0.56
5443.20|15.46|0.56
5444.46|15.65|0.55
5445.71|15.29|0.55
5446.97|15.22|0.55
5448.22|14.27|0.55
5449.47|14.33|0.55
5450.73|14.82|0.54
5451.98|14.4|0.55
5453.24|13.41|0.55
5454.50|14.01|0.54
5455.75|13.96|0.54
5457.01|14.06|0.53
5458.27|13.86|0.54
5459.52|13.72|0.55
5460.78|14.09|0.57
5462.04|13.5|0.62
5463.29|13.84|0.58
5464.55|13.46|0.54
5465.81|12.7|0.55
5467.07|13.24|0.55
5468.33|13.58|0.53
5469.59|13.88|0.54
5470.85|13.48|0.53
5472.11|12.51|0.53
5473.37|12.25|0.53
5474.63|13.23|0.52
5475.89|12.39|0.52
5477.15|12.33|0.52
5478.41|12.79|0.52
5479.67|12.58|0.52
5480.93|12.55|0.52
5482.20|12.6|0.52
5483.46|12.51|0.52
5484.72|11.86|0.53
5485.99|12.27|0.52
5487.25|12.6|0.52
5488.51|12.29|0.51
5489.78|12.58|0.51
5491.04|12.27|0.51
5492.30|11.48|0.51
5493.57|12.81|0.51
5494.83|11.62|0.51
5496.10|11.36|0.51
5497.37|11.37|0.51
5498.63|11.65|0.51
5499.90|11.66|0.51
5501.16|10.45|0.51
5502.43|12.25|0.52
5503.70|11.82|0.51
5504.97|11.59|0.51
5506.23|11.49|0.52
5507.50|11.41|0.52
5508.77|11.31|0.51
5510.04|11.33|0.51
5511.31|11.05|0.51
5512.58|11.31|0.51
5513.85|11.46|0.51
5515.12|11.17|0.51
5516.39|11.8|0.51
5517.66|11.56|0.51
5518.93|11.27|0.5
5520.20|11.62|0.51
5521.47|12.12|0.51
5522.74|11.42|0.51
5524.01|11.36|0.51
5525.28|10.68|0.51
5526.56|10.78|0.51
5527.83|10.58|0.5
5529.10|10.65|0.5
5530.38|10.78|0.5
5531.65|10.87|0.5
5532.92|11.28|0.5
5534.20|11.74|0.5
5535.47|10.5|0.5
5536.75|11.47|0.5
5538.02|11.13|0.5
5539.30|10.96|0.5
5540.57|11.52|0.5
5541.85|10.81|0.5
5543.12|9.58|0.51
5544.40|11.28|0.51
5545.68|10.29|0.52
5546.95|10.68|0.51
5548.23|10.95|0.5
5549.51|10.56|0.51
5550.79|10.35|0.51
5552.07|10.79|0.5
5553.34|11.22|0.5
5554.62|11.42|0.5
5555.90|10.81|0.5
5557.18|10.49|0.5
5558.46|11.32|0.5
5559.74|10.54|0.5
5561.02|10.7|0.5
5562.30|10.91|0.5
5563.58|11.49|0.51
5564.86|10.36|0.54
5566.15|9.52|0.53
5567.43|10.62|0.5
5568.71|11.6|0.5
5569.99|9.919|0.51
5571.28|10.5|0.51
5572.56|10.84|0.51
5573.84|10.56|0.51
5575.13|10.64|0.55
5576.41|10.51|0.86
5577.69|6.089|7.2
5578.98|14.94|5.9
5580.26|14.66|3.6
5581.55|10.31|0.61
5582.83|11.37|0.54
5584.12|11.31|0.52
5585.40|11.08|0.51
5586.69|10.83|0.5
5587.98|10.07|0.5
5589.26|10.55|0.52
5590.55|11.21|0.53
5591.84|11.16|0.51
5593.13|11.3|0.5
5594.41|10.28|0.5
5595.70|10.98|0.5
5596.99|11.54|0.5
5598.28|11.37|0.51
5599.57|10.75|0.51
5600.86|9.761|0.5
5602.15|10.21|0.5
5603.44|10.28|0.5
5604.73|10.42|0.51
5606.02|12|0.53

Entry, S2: 1.2 AA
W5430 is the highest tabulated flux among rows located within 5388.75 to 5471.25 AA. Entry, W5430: 18.8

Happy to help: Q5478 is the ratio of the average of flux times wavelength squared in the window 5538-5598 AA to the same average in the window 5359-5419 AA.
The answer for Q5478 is 0.72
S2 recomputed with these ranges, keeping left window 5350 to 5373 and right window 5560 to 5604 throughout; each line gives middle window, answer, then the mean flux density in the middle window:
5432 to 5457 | -3.5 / 15.2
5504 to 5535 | 1.7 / 11.3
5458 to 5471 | -0.6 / 13.6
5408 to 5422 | -1.6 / 15.4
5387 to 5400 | -2.4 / 16.8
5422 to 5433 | -0.6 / 14.3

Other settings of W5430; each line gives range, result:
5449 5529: 14.82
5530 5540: 11.74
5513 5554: 12.12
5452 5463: 14.09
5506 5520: 11.8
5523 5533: 11.36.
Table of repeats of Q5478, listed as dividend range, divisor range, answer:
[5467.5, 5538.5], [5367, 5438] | 0.77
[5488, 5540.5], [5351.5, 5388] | 0.79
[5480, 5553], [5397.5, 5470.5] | 0.78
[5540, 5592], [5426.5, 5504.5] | 0.83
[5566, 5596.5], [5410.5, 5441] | 0.77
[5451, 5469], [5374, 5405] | 0.85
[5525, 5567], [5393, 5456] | 0.72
